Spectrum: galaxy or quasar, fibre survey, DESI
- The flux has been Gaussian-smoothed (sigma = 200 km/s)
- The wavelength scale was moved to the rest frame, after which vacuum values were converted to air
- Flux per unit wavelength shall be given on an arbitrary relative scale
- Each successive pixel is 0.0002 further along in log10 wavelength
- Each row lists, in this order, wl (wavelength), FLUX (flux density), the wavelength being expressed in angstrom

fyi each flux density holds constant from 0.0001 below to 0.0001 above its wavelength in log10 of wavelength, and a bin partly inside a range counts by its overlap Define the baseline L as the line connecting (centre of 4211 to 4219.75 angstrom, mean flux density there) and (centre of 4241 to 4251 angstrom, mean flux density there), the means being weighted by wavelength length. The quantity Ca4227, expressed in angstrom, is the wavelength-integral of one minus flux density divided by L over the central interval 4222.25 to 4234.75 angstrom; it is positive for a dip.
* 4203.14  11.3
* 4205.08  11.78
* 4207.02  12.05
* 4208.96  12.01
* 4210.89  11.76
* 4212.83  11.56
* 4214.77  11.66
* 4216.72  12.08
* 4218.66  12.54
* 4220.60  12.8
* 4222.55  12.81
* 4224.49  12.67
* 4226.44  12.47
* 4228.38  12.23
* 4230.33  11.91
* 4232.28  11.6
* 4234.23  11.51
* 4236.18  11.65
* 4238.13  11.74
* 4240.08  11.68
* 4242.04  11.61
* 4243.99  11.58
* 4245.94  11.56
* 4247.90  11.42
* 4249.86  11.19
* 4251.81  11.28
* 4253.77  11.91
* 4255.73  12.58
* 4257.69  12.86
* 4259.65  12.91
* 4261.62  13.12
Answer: -0.4 angstrom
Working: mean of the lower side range 11.9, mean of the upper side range 11.5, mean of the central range 12.2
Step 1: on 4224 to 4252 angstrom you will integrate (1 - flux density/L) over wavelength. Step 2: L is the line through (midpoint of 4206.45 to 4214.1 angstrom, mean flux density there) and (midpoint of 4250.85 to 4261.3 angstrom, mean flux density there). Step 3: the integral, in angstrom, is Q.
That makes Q 0.9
